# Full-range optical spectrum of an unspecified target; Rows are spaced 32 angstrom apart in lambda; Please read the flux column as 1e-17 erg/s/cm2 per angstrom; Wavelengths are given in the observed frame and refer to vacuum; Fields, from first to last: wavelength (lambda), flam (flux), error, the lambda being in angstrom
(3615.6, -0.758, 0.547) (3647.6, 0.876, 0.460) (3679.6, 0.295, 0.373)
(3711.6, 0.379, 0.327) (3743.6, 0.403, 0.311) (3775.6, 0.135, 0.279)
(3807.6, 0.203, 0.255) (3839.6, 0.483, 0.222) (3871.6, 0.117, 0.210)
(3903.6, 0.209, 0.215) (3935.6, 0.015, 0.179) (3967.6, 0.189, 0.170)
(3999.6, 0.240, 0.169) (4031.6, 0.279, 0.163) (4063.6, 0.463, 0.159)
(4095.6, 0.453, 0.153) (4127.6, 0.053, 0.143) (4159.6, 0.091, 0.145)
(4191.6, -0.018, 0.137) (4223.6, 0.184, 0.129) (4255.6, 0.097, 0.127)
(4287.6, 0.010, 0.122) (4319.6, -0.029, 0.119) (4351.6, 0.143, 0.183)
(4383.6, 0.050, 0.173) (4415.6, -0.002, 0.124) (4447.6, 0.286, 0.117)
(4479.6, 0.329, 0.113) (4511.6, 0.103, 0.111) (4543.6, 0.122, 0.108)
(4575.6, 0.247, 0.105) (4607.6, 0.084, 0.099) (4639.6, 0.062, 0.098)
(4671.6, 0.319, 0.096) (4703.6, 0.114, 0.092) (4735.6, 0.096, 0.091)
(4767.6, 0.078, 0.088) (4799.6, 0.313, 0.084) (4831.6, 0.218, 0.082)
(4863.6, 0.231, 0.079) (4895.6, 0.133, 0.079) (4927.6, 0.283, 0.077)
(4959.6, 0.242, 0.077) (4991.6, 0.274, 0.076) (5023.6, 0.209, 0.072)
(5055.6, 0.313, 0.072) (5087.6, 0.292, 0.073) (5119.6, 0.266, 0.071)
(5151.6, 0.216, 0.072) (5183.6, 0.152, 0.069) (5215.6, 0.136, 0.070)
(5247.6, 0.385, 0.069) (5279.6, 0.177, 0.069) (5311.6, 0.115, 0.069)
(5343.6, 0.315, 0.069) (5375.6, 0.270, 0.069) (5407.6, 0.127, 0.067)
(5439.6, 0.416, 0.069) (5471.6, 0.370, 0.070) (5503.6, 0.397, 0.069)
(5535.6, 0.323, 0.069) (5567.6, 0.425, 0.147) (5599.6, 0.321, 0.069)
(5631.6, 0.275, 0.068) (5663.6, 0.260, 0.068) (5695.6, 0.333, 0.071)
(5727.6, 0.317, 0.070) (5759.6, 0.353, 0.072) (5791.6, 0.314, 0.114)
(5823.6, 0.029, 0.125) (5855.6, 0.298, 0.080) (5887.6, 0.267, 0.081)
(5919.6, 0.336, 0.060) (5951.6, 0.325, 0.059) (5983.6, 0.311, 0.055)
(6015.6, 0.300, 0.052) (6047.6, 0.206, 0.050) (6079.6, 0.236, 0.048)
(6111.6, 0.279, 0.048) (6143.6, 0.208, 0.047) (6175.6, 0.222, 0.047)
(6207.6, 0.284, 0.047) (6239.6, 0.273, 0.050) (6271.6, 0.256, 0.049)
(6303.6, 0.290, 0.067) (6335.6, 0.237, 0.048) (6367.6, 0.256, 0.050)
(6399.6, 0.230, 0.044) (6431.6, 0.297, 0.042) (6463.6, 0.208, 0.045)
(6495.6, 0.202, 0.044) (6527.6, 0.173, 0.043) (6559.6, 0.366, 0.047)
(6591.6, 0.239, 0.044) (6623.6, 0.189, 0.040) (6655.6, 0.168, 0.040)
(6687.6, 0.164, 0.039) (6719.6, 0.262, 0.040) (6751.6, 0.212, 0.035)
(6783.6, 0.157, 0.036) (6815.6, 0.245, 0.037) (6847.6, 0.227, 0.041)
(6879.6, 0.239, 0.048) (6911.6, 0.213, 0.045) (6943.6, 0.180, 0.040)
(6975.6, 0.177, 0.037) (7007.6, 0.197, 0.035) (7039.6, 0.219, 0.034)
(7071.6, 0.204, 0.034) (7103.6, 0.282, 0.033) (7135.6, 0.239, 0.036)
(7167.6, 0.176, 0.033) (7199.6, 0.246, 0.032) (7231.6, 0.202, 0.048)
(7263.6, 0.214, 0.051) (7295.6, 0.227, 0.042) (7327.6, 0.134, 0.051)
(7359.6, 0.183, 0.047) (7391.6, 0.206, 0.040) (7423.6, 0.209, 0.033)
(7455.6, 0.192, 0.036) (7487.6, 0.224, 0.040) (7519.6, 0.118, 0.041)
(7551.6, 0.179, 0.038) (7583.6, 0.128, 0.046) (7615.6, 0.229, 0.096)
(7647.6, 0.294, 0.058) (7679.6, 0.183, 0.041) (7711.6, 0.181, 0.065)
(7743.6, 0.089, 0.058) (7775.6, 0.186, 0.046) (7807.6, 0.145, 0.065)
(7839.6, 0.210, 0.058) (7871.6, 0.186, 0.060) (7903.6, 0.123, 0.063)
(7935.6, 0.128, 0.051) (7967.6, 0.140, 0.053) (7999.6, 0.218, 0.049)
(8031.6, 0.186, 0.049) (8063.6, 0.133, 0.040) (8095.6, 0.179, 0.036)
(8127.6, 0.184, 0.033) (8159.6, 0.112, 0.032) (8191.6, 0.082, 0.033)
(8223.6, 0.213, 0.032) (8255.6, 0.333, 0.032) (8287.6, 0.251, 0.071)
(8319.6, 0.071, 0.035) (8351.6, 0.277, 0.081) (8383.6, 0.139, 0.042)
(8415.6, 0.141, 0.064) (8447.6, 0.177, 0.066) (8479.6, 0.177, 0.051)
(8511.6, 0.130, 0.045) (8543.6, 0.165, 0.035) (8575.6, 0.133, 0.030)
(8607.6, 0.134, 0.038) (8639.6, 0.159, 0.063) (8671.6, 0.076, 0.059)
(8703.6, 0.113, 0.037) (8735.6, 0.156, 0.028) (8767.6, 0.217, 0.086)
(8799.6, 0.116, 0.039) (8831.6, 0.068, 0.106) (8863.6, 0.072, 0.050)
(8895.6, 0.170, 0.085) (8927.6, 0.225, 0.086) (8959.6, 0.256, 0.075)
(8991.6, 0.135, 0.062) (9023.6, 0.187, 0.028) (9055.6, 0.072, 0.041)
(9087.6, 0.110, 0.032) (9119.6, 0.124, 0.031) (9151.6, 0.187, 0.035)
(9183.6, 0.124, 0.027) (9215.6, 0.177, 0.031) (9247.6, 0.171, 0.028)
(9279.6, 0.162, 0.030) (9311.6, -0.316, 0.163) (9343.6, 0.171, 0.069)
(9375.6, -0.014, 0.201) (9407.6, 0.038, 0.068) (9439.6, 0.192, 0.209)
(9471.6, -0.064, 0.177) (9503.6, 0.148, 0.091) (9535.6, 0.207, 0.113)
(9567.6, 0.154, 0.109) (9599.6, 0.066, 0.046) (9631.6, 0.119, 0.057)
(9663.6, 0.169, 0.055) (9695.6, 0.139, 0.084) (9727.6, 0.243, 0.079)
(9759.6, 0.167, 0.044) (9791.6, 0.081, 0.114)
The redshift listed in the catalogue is 0.255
